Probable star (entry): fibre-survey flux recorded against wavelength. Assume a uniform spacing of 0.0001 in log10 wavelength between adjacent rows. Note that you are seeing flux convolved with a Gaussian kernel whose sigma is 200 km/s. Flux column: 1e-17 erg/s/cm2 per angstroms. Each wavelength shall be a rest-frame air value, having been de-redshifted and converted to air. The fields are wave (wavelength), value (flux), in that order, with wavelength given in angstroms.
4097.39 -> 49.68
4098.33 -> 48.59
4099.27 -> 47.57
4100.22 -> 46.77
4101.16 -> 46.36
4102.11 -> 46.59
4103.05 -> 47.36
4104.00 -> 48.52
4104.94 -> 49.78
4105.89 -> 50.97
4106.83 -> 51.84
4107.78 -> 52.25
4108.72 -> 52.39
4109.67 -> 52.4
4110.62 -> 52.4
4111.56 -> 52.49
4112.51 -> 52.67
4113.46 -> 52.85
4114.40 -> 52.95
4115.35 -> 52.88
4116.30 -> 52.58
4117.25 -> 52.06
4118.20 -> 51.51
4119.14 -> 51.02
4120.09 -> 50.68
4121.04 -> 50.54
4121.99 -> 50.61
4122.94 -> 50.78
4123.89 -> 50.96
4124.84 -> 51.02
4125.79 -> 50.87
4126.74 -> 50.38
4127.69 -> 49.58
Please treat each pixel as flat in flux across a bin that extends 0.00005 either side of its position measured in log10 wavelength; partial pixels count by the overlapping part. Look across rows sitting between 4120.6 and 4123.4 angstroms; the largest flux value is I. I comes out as 50.78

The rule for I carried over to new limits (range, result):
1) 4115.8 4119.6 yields 52.58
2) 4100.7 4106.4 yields 50.97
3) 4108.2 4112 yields 52.49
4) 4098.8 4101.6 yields 47.57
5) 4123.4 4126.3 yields 51.02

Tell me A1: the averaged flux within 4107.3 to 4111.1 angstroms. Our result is 52.4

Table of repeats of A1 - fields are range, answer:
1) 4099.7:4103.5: 46.7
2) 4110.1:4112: 52.5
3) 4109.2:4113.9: 52.5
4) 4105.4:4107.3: 51.4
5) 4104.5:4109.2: 51.4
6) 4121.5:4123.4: 50.6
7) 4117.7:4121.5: 51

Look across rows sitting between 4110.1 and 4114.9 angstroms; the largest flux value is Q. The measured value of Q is 52.95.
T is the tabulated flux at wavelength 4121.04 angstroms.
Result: 50.54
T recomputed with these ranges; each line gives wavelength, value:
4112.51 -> 52.67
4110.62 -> 52.4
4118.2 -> 51.51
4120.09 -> 50.68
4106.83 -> 51.84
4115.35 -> 52.88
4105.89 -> 50.97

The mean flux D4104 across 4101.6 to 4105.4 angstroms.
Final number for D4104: 48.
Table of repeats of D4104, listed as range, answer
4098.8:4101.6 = 46.9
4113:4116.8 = 52.8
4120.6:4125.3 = 50.8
